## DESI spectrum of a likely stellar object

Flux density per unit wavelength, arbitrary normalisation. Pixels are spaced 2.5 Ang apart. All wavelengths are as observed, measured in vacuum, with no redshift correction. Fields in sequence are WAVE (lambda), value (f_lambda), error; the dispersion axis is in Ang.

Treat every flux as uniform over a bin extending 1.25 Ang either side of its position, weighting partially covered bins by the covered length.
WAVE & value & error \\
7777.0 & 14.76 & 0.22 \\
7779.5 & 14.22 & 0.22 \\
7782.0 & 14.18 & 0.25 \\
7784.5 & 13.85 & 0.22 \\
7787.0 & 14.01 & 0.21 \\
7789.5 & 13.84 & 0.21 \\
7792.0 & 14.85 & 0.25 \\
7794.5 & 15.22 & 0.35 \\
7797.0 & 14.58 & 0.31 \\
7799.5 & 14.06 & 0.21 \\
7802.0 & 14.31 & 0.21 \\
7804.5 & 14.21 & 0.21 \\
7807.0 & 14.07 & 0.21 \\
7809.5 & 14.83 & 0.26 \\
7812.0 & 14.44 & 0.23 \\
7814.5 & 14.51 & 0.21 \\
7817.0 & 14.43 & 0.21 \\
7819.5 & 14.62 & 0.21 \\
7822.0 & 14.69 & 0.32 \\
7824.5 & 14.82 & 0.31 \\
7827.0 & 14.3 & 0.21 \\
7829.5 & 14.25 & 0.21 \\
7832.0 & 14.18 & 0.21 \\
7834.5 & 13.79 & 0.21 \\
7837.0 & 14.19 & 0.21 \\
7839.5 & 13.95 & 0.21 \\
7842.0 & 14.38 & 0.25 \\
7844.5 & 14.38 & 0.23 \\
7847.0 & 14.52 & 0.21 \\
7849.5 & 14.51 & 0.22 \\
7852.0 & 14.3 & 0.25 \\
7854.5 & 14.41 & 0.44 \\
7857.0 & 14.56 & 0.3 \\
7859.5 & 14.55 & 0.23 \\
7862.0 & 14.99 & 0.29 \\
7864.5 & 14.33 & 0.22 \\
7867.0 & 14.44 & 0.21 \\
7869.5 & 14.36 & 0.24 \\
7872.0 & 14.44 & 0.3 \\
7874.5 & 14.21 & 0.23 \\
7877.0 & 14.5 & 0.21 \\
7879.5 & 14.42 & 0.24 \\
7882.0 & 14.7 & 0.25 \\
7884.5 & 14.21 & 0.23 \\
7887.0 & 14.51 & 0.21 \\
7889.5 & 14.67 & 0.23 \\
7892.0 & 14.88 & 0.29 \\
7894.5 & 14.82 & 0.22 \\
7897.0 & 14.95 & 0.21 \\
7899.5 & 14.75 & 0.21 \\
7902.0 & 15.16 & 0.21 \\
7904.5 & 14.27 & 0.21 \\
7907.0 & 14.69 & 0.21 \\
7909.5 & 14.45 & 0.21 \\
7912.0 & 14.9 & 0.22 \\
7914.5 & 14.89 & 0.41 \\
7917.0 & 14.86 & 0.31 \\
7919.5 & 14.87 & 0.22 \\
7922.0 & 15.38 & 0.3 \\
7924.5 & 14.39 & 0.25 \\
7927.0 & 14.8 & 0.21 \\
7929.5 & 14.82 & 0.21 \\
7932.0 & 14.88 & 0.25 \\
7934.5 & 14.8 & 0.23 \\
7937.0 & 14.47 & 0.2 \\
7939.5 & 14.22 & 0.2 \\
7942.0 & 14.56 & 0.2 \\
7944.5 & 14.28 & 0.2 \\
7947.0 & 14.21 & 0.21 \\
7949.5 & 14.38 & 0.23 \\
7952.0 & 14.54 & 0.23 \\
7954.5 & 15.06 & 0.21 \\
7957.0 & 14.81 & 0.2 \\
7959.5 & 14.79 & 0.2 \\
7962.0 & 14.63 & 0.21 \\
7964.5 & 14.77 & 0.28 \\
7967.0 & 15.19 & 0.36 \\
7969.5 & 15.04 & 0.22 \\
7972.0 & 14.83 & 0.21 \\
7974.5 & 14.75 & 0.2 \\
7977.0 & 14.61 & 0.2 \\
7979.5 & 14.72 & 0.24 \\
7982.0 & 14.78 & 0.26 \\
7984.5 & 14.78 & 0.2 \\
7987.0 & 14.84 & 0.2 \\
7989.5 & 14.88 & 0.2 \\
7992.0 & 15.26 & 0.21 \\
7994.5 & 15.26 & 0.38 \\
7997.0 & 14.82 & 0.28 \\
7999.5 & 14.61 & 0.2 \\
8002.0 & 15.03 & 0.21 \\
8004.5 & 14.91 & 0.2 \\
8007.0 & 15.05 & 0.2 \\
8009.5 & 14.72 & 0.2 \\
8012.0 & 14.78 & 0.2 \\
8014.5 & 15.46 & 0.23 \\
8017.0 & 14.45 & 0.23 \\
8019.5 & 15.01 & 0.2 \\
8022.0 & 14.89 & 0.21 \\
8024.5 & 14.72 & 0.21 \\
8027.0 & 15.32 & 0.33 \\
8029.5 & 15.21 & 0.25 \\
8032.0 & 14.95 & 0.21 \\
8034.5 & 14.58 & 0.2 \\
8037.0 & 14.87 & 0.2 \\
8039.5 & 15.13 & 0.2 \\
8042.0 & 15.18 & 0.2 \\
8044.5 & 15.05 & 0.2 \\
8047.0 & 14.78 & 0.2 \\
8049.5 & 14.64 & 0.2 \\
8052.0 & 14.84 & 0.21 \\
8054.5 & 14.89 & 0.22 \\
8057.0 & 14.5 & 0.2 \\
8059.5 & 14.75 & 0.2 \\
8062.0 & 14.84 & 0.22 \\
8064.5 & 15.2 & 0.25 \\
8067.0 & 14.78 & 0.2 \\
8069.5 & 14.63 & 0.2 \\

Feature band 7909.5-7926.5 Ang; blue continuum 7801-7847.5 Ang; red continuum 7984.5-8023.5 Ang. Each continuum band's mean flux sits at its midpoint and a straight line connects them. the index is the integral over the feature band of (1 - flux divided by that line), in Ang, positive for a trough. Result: -0.2 Ang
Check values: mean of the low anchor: 14.4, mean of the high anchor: 14.9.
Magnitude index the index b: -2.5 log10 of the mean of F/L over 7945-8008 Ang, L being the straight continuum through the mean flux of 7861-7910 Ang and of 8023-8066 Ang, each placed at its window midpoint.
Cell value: 0.00 mag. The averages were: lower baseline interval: 14.6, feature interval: 14.8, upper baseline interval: 14.9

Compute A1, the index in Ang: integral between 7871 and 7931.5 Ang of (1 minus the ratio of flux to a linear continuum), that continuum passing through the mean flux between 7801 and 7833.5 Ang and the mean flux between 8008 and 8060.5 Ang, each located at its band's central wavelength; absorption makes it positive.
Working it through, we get -0.34 Ang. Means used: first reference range 14.4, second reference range 14.9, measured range 14.7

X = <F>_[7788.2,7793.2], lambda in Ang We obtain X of 14.3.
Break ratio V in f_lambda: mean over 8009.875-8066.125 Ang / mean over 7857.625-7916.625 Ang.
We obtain 1.0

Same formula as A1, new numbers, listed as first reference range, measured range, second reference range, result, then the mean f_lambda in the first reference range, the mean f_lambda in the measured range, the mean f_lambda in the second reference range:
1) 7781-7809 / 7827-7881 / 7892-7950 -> 0.46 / 14.3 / 14.4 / 14.7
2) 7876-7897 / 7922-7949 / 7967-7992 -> 0.29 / 14.6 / 14.6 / 14.8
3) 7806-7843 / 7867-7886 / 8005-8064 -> 0.12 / 14.4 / 14.4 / 14.9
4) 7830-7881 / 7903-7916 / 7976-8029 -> -0.08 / 14.4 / 14.7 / 14.9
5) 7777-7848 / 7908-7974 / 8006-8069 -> -0.27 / 14.4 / 14.7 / 14.9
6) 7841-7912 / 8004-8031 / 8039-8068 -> -0.27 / 14.6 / 15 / 14.9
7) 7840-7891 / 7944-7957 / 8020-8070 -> 0.12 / 14.5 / 14.5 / 14.9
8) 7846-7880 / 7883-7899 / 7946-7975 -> -0.14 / 14.5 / 14.7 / 14.8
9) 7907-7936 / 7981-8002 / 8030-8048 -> -0.03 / 14.8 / 14.9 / 14.9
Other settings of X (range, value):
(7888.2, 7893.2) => 14.8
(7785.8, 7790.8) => 13.9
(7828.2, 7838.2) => 14.1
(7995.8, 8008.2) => 14.9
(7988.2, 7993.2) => 15.1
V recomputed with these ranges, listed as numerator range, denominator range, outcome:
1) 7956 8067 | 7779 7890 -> 1.03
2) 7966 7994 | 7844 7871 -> 1.03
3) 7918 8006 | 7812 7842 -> 1.03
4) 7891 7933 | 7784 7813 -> 1.03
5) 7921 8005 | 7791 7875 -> 1.02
